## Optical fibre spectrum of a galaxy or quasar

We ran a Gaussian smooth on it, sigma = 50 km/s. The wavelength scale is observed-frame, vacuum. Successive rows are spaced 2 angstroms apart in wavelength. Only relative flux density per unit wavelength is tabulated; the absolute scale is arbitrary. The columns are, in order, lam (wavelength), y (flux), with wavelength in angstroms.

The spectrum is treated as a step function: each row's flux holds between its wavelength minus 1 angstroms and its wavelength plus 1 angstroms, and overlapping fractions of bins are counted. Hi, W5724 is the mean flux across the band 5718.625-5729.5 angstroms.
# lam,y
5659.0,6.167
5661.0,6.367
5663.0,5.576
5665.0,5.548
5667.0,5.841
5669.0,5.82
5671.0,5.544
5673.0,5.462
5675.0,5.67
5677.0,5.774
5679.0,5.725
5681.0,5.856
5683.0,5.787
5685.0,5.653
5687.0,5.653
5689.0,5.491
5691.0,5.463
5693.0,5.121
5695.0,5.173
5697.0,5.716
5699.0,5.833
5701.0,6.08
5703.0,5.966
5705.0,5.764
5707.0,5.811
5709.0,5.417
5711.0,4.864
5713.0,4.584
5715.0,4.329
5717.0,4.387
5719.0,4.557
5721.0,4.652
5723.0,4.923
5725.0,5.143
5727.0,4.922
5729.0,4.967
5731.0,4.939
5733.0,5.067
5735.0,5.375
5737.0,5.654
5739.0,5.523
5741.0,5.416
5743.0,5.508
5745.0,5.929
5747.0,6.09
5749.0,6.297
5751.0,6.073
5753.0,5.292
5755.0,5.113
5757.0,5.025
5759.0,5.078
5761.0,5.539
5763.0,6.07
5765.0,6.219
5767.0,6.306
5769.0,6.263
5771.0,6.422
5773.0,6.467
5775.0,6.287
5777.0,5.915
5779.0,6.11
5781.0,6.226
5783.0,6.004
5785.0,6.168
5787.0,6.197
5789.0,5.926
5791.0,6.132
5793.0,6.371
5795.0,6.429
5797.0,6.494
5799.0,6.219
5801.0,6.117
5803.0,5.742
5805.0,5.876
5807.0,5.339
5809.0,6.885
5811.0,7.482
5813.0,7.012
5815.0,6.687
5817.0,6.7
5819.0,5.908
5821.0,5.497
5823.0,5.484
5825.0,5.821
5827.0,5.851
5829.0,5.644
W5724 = 4.87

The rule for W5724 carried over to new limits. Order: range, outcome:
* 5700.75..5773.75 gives 5.45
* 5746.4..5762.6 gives 5.57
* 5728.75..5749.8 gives 5.54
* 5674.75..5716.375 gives 5.5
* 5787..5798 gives 6.26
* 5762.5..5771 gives 6.25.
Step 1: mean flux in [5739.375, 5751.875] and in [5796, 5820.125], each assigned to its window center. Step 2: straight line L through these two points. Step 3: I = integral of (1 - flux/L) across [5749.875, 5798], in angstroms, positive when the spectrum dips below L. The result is 0.7 angstroms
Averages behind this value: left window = 5.87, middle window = 6.01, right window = 6.37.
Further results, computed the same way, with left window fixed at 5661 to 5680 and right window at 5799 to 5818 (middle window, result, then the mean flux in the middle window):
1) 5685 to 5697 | 0.8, 5.43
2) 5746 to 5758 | 0.9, 5.65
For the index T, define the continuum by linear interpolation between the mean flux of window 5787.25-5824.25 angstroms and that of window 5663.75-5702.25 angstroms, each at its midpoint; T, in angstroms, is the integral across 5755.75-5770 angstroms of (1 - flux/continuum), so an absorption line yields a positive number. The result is 0.6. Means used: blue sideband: 5.64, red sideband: 6.24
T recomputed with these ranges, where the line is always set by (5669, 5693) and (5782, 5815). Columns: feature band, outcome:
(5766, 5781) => -0.25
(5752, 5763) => 1.40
